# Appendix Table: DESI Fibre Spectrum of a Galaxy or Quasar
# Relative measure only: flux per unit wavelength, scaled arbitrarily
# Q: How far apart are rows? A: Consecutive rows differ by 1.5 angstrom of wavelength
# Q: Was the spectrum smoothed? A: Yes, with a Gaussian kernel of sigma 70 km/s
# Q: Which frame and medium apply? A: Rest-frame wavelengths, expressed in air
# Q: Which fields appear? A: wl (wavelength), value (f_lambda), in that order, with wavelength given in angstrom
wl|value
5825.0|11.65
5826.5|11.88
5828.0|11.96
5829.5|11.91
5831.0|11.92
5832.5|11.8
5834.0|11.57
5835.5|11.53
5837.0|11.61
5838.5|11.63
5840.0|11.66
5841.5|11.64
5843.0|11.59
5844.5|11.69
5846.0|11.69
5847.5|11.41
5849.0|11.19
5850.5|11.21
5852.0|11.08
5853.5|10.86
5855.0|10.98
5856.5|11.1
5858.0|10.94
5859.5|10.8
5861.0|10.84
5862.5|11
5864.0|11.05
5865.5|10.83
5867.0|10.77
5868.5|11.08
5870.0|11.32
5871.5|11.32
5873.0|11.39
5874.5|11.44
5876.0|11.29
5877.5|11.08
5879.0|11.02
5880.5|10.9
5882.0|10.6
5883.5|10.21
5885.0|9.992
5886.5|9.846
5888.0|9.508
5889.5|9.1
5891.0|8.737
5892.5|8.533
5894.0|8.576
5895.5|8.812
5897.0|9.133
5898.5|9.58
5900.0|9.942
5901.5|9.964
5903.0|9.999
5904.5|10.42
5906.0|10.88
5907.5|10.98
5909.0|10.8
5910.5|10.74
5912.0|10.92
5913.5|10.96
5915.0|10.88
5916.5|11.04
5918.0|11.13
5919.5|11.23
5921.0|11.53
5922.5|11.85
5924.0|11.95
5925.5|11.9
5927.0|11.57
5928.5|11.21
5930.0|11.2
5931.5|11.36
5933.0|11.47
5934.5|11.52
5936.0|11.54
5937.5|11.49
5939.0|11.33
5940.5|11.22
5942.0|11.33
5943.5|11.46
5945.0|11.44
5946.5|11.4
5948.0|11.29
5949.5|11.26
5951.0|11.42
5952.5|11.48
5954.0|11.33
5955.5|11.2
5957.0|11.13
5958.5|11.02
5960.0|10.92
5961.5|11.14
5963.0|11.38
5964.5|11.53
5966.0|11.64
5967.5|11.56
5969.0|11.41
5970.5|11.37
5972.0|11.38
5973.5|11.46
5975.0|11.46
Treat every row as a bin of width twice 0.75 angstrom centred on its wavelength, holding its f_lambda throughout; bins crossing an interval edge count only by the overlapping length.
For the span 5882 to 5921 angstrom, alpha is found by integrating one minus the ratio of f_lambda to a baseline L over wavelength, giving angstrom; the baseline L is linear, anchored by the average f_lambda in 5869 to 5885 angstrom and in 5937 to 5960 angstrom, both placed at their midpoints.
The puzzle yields 3.5 angstrom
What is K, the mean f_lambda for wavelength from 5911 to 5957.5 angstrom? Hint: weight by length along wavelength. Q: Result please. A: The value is 11.4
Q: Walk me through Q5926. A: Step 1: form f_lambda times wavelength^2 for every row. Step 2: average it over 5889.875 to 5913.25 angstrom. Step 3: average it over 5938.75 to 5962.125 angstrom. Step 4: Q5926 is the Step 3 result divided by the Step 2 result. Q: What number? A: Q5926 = 1.2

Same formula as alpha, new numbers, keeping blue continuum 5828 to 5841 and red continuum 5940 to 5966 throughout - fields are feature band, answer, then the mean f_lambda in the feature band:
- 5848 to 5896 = 4.3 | 10.6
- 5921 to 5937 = -0.2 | 11.6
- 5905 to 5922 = 0.6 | 11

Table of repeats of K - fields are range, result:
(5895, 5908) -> 9.97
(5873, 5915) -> 10.2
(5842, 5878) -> 11.2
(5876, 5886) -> 10.7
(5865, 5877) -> 11.2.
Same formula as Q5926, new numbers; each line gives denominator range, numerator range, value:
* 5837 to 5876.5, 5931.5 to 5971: 1.04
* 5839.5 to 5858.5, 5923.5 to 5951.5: 1.04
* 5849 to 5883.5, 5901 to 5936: 1.03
